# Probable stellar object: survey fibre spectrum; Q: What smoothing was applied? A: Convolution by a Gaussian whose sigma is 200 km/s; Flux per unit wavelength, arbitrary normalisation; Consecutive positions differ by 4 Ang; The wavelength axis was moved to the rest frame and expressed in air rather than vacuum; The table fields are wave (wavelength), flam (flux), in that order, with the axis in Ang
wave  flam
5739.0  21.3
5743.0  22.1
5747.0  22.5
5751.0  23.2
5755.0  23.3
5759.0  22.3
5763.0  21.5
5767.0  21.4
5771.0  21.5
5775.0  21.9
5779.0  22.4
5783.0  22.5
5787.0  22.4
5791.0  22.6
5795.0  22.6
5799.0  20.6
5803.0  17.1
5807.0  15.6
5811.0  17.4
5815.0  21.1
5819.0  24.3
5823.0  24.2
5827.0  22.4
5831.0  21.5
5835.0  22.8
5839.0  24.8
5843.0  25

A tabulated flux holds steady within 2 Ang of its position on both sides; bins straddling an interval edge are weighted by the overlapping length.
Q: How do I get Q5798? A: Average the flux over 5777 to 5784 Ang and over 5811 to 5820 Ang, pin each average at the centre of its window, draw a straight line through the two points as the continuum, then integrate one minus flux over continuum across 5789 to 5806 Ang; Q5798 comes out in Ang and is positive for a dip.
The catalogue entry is 1.2 Ang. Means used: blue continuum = 22.4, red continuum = 21.3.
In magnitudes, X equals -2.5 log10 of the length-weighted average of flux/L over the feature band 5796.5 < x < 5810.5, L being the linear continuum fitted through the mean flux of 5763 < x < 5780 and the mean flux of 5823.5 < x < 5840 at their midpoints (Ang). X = 0.24 mag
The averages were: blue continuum 21.7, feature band 17.9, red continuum 22.9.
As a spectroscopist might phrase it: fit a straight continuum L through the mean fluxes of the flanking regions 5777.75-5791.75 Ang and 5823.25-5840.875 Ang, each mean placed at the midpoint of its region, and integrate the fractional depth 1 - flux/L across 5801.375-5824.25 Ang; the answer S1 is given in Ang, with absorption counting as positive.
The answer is 2.9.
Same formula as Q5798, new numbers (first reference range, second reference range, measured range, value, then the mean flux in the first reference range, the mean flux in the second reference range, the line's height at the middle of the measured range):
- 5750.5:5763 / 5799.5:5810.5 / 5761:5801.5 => -4.4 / 22.7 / 17.1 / 19.8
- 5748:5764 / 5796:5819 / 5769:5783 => -0.5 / 22.6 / 19.1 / 21.2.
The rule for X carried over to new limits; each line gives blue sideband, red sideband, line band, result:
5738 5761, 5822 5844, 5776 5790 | 0.02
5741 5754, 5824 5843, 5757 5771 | 0.05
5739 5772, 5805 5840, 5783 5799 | -0.02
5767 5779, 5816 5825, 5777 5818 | 0.12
